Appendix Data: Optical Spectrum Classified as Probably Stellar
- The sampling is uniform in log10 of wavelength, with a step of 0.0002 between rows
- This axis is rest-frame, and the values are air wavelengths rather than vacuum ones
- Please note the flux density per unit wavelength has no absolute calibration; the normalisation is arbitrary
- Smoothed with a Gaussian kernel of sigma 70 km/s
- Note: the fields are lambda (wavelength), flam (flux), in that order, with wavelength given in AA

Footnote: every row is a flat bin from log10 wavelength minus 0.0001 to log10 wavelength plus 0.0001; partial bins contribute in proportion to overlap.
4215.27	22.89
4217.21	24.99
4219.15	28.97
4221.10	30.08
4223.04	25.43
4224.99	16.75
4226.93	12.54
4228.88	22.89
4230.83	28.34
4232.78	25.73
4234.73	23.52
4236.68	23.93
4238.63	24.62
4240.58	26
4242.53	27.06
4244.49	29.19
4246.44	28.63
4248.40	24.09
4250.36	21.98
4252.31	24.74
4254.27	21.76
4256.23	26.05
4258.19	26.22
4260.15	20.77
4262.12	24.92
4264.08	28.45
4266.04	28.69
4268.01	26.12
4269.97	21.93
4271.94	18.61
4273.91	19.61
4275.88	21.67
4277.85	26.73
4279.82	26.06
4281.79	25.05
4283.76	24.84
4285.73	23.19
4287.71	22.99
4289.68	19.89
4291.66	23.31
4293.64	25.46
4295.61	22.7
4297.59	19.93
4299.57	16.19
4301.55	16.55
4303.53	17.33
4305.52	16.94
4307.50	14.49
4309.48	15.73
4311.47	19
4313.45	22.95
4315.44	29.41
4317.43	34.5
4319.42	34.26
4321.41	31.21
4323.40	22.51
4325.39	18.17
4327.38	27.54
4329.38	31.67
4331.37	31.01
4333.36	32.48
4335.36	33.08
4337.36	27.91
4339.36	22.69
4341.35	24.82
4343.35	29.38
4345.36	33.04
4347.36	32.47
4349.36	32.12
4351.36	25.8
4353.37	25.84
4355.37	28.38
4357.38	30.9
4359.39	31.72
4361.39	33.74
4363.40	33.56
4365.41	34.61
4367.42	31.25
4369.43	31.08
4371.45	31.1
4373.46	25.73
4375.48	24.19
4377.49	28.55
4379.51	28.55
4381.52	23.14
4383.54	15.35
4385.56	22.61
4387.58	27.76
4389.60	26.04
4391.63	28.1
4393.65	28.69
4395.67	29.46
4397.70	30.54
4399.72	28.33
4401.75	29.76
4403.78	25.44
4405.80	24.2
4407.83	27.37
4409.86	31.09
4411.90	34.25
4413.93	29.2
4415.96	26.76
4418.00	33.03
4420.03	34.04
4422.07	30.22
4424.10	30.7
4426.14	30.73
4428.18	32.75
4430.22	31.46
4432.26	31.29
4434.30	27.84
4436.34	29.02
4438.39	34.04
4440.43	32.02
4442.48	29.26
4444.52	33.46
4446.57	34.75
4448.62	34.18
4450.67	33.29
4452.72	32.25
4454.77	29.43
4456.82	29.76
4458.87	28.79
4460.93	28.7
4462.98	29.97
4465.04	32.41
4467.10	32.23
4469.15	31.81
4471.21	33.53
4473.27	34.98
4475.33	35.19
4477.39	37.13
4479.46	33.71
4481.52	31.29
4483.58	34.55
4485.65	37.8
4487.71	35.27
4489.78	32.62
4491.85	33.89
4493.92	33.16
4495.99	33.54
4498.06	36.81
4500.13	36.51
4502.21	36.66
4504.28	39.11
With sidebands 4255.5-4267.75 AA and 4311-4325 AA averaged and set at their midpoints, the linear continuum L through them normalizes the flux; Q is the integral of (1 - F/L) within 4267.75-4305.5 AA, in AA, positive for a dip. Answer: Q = 6.8 AA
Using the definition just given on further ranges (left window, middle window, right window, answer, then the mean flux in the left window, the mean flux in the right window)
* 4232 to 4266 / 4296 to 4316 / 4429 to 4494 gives 6.2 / 25.3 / 32.5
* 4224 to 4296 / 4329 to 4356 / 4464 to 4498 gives -1.6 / 23.9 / 34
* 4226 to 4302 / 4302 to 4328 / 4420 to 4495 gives 2.8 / 23.7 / 32.3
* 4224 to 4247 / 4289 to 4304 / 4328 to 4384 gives 3.6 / 24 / 29.2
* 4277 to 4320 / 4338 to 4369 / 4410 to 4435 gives -4.4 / 22.5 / 31.1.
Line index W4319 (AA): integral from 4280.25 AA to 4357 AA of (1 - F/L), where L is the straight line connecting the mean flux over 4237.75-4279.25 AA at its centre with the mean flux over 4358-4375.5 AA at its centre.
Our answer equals 8.6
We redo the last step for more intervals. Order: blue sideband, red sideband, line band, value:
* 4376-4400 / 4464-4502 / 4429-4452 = -0.9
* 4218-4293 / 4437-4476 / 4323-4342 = -0.1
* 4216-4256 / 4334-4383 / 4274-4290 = 1.6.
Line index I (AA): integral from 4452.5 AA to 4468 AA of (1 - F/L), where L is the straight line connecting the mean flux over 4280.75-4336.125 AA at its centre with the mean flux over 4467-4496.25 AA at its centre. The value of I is 1.20 AA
